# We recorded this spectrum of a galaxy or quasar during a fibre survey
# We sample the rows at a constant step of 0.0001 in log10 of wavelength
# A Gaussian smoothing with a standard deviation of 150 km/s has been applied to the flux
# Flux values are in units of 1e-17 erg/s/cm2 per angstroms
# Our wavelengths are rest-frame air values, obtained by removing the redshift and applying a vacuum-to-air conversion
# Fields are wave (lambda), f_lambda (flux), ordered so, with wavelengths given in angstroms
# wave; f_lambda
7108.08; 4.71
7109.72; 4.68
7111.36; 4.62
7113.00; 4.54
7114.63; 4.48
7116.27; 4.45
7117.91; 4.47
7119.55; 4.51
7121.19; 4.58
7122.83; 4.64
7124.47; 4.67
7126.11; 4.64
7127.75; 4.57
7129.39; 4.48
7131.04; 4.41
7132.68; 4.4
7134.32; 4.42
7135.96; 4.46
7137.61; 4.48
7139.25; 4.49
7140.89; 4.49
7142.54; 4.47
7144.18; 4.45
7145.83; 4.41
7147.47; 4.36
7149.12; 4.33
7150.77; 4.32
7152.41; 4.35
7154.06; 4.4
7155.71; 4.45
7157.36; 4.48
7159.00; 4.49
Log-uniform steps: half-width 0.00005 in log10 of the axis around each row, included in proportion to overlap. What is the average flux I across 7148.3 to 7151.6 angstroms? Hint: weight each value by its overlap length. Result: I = 4.33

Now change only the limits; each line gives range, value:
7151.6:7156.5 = 4.39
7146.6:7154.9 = 4.35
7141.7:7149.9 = 4.4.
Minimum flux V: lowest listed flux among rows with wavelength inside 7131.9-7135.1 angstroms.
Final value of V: 4.4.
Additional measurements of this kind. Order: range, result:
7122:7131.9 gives 4.41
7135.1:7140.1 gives 4.46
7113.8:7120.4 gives 4.45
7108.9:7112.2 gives 4.62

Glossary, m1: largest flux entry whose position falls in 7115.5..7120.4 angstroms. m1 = 4.51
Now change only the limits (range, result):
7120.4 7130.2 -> 4.67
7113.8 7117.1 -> 4.48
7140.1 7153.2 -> 4.49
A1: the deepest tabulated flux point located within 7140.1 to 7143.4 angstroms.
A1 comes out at 4.47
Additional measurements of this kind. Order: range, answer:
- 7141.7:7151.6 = 4.32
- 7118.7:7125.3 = 4.51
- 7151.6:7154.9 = 4.35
